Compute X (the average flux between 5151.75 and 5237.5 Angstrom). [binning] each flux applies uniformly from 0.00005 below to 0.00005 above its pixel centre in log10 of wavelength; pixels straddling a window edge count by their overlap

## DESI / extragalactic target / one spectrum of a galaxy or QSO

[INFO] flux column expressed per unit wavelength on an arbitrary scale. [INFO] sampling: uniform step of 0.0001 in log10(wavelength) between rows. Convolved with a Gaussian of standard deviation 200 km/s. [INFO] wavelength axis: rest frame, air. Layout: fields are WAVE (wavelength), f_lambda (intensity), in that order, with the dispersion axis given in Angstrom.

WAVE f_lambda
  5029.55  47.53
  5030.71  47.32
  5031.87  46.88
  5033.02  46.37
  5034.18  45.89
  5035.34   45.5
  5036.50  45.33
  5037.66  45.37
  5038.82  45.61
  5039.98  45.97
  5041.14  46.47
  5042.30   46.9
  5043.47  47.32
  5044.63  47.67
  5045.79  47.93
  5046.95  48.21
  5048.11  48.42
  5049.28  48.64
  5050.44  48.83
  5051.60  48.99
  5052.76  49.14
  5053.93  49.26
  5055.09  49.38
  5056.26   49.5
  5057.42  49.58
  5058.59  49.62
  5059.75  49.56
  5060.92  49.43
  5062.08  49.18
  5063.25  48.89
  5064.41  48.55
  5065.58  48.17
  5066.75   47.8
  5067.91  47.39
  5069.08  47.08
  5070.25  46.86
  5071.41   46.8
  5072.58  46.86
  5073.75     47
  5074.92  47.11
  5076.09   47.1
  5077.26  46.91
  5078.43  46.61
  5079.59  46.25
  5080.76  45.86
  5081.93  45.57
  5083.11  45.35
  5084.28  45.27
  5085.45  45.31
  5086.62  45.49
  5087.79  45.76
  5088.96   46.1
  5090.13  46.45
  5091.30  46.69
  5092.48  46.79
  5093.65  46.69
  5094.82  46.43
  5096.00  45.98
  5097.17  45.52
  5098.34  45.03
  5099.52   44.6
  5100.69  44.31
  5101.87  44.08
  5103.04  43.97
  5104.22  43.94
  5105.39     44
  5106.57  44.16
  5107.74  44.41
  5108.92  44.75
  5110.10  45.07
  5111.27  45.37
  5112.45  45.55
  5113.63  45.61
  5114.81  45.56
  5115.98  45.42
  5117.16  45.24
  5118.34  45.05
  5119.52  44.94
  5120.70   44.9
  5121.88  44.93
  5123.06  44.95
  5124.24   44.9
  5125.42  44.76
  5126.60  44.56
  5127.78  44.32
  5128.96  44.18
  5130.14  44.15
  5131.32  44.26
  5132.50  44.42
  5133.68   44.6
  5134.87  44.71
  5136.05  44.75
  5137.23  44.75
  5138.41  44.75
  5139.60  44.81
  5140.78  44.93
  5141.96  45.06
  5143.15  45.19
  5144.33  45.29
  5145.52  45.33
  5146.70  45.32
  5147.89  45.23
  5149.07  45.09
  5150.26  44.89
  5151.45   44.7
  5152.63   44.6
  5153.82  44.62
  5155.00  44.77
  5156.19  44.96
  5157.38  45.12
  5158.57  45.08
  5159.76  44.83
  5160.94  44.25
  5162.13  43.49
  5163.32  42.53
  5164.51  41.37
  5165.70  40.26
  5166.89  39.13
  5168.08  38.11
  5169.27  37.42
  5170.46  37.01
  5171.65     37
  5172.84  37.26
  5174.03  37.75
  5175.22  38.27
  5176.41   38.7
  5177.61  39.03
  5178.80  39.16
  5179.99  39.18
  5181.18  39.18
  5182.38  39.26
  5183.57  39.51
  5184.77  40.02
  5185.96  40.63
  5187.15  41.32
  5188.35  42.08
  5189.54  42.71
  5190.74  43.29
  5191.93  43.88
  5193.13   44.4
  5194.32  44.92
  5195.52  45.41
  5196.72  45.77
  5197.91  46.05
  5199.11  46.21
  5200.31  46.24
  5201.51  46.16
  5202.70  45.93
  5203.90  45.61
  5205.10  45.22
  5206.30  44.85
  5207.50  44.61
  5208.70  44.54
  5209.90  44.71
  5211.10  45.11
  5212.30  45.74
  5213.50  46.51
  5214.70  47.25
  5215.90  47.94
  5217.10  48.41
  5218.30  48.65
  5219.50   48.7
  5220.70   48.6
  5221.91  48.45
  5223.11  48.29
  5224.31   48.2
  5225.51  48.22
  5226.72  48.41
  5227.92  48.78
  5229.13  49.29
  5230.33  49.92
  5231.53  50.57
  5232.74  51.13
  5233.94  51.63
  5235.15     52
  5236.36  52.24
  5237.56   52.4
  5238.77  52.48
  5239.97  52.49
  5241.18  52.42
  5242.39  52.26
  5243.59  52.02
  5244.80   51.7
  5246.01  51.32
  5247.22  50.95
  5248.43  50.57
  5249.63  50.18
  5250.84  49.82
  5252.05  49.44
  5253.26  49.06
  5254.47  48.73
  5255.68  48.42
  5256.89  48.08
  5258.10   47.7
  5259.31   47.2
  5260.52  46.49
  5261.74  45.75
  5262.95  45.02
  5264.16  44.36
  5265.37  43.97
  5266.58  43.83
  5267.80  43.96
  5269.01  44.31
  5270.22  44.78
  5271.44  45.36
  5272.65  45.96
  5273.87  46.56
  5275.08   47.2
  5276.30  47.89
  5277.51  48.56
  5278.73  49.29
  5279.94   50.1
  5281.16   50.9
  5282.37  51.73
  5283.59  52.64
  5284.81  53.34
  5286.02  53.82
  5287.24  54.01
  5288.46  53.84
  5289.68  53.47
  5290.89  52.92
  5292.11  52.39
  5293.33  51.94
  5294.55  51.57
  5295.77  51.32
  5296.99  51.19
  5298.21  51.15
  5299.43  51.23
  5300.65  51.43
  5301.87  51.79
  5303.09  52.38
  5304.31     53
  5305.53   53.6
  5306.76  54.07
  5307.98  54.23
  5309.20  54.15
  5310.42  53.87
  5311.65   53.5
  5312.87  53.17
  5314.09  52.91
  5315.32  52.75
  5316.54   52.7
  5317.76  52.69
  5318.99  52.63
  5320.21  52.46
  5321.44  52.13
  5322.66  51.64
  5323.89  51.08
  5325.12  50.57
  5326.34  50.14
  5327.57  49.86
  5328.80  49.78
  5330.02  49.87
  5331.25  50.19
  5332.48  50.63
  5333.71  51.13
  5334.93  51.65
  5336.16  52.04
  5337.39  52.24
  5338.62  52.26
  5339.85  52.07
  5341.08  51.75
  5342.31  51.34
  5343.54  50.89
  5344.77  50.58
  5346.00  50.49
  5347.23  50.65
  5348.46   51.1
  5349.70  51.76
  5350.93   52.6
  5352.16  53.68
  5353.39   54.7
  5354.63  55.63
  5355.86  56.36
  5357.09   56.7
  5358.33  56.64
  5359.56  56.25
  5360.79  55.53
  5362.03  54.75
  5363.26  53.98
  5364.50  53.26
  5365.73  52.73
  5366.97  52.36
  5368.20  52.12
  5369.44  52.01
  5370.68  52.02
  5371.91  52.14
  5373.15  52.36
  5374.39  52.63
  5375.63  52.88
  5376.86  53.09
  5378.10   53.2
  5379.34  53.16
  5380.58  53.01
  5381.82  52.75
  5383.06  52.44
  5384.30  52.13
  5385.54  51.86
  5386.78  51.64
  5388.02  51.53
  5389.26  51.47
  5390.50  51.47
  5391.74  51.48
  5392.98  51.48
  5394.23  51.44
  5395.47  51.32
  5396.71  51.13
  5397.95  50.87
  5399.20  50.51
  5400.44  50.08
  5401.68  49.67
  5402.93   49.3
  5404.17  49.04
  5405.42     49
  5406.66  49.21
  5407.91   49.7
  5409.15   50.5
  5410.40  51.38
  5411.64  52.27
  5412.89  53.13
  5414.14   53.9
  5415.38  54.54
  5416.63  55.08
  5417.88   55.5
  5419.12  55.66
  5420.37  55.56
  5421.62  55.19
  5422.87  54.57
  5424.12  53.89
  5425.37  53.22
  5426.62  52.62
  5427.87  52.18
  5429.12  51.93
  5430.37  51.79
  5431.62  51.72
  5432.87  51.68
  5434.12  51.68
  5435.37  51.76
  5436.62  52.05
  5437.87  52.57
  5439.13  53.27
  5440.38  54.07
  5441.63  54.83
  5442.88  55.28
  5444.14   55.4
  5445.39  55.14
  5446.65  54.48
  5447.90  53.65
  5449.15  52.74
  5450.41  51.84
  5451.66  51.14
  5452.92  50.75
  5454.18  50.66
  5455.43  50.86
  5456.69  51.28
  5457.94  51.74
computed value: 44.4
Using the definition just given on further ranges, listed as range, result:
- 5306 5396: 52.5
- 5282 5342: 52.2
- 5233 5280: 48.6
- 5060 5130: 45.9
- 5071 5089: 46.2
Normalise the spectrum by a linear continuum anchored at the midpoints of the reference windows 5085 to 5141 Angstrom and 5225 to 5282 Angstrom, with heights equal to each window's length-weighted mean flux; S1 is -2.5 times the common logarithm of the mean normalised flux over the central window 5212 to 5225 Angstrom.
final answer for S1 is 0.00 mag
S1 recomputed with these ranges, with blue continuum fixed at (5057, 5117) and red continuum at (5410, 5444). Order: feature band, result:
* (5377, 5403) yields 0.022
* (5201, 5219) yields 0.063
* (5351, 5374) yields -0.040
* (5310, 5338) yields -0.009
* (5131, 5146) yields 0.060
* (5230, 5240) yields -0.049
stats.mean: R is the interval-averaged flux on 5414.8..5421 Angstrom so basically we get 55.3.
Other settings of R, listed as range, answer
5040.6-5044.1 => 46.8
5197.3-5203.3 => 46.2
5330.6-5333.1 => 50.3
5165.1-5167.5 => 39.7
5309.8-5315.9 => 53.2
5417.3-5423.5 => 55.3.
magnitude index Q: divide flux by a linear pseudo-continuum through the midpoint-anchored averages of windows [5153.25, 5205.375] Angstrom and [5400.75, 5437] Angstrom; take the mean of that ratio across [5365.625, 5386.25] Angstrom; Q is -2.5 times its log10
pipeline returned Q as -0.042 mag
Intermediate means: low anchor 42.1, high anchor 52.3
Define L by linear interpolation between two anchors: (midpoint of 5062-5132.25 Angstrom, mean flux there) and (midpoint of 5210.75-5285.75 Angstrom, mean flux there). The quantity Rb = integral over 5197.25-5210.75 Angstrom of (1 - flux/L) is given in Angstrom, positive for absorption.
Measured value 0.7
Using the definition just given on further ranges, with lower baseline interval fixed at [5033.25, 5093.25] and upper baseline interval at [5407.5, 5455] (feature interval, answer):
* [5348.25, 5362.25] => -0.77 Angstrom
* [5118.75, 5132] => 1.00 Angstrom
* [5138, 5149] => 0.78 Angstrom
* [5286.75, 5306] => -0.51 Angstrom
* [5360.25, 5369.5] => -0.24 Angstrom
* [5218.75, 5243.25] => -0.20 Angstrom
